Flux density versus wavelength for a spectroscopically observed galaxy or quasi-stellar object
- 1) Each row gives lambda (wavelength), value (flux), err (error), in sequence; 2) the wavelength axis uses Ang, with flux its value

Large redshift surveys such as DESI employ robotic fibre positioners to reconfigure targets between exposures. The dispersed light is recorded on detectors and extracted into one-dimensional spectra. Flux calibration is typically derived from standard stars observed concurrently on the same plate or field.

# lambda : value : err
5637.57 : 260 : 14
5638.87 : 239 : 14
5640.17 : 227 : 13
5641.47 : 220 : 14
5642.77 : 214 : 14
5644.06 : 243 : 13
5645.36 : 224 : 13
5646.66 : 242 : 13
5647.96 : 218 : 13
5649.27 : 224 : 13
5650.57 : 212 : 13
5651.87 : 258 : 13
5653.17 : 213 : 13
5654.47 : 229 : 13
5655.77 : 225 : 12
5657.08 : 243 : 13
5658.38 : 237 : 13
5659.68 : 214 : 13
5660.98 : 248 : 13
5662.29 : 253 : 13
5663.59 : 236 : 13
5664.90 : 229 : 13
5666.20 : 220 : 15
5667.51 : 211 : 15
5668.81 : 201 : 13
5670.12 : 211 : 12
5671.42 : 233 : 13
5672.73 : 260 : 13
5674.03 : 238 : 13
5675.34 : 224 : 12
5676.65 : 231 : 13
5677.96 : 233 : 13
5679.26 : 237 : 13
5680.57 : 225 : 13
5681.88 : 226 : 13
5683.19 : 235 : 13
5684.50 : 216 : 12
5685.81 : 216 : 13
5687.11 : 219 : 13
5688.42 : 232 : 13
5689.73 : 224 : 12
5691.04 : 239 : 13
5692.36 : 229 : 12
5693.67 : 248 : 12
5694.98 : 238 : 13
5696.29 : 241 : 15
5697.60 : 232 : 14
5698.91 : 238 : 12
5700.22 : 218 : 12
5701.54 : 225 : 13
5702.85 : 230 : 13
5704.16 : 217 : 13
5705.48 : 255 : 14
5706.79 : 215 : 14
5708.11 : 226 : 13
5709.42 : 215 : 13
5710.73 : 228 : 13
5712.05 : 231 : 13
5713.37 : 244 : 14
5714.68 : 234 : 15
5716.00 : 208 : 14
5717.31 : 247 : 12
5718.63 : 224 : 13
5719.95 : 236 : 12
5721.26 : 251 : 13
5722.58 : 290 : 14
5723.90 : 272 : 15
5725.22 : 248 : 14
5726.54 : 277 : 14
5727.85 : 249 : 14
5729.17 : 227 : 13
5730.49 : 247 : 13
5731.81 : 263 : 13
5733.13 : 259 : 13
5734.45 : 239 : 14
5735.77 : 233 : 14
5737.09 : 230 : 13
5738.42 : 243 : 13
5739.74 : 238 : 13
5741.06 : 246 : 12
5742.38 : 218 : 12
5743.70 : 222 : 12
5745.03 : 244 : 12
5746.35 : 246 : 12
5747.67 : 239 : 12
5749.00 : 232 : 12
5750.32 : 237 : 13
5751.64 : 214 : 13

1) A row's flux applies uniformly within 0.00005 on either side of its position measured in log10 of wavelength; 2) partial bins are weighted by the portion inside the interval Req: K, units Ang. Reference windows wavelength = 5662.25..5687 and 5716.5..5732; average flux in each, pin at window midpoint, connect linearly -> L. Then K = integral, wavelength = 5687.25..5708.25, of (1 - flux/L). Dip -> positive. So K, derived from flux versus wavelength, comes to 0.6 Ang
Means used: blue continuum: 227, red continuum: 252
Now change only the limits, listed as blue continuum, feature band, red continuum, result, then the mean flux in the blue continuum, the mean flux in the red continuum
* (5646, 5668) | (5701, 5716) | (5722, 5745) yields 0.82 Ang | 230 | 247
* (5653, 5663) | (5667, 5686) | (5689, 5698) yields 0.65 Ang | 234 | 236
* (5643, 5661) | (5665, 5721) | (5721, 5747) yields 2.21 Ang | 230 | 247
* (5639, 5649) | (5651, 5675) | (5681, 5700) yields -0.22 Ang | 227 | 231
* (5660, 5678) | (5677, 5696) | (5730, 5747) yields 0.22 Ang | 230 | 240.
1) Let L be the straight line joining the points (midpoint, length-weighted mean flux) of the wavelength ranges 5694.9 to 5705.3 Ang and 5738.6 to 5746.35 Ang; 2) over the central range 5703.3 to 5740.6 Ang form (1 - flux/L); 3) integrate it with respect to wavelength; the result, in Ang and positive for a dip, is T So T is -1.26 Ang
